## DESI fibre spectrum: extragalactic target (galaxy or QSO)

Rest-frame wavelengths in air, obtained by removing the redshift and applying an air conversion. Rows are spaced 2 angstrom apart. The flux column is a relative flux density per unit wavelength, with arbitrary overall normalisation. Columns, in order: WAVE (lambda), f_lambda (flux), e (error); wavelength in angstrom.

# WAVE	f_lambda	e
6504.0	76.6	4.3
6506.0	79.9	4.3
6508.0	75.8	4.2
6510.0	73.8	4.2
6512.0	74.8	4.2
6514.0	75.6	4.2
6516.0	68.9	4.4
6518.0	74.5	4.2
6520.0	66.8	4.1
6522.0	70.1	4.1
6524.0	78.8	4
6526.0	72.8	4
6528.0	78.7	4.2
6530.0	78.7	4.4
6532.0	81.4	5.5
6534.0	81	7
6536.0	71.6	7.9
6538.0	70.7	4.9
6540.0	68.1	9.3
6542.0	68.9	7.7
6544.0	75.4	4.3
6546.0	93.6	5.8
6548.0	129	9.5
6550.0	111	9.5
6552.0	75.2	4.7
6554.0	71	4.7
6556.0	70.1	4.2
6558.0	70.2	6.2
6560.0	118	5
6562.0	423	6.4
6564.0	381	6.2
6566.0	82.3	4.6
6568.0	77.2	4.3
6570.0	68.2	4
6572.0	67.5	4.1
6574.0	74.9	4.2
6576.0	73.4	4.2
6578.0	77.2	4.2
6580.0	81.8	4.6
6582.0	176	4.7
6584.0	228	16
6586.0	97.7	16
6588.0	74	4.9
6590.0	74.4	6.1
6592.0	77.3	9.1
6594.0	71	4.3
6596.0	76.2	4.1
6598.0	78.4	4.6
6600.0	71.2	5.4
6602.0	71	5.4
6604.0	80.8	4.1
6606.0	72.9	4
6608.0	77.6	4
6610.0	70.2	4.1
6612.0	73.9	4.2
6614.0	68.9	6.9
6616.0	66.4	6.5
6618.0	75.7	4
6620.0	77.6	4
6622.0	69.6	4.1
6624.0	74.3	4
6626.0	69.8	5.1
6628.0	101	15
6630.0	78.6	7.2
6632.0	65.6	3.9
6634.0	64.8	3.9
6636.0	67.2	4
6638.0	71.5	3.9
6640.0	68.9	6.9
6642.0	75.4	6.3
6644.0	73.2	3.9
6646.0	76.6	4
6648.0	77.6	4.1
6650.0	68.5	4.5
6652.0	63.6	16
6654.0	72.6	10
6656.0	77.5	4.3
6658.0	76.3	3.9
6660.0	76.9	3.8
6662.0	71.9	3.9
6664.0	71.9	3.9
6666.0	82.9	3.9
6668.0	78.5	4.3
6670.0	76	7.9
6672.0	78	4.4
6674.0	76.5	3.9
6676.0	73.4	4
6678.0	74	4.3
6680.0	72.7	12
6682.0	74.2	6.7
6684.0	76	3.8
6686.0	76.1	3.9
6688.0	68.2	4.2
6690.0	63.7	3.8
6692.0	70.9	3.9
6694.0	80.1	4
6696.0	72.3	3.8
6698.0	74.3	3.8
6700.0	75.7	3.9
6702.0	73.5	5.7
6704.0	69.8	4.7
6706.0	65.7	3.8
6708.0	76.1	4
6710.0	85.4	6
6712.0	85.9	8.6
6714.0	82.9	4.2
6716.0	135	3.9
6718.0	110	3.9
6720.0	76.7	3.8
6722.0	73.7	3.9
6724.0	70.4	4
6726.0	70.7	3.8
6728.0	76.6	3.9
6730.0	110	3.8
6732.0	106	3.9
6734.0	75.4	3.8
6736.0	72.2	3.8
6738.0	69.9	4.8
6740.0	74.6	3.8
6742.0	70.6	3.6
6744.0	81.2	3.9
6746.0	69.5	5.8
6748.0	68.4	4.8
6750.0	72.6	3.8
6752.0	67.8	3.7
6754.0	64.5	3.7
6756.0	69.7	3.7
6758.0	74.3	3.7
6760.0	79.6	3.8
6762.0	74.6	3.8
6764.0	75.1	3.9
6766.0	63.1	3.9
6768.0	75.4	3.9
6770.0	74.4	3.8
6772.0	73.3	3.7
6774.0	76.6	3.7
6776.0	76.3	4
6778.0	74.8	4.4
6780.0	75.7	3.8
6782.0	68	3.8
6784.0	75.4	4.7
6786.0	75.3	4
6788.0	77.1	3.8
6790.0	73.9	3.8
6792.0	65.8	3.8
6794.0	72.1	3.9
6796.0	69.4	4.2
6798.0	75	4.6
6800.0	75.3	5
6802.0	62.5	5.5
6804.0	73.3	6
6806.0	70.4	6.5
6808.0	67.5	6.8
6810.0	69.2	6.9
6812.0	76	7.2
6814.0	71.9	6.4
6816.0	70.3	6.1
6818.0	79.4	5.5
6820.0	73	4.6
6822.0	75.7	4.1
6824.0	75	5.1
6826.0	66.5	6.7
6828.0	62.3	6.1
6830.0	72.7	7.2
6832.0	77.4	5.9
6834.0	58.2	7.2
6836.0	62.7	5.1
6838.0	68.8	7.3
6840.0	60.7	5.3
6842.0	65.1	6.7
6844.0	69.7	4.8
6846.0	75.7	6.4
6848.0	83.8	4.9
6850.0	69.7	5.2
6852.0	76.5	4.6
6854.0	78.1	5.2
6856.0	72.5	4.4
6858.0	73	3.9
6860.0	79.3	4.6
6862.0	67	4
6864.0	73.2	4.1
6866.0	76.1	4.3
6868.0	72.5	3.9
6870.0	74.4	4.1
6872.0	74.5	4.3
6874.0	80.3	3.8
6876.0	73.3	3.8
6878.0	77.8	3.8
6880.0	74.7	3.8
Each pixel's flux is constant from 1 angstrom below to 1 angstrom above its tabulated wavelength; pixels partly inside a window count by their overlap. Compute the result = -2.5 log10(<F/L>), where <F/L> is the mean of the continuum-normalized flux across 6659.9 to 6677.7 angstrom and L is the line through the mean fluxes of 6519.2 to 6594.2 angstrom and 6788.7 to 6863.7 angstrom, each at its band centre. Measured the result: 0.181 mag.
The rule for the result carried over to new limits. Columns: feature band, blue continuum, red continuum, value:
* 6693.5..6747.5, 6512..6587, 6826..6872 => 0.05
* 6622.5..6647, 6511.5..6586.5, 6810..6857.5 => 0.26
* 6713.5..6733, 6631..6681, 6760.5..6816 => -0.25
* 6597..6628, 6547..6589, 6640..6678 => 0.33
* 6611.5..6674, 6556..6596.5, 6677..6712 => 0.27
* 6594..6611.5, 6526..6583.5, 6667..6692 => 0.26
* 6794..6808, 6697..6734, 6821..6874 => 0.08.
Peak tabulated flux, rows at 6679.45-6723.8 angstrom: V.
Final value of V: 135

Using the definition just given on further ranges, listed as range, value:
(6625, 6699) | 101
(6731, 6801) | 106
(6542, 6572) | 423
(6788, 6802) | 77.1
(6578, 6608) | 228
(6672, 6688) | 78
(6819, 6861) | 83.8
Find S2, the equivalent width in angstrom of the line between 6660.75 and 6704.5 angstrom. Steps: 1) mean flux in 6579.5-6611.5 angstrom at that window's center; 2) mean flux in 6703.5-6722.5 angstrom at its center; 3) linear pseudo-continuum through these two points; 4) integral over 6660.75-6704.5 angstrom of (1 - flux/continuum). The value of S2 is 7.0 angstrom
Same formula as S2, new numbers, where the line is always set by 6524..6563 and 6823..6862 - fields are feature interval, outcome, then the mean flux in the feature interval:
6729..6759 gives 1.5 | 76.4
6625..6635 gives 1.7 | 76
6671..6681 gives 1.4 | 74.9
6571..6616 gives 4.1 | 86.6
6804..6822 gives 0.3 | 72.5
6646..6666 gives 3.4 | 73.7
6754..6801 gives 2.3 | 73.3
